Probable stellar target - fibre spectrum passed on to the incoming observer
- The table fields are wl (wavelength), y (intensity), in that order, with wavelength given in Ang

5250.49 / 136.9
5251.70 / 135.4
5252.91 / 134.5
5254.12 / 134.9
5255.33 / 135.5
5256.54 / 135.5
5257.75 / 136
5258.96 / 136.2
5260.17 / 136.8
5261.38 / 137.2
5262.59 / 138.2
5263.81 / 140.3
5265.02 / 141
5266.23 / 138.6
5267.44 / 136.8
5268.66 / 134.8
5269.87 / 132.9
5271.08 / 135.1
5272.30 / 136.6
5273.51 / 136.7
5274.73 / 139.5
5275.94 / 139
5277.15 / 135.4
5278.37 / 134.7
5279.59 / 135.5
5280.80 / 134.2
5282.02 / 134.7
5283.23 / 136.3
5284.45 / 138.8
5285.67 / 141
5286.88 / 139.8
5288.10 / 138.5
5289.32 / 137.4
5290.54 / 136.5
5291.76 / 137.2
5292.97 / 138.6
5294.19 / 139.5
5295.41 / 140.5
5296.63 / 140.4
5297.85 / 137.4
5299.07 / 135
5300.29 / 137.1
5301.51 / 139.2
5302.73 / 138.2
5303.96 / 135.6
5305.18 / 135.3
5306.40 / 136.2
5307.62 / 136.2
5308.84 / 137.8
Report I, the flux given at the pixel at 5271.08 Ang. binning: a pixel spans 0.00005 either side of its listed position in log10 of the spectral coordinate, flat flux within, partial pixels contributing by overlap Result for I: 135.1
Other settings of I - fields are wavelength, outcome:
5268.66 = 134.8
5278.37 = 134.7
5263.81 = 140.3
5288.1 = 138.5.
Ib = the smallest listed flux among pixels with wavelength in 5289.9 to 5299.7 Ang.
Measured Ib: 135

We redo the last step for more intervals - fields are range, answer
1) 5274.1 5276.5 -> 139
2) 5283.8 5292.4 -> 136.5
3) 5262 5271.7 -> 132.9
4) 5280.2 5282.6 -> 134.2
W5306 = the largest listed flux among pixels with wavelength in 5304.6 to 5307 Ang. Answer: 136.2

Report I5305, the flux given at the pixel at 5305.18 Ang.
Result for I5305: 135.3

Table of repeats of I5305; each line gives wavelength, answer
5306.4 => 136.2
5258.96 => 136.2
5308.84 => 137.8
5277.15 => 135.4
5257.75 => 136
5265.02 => 141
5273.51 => 136.7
